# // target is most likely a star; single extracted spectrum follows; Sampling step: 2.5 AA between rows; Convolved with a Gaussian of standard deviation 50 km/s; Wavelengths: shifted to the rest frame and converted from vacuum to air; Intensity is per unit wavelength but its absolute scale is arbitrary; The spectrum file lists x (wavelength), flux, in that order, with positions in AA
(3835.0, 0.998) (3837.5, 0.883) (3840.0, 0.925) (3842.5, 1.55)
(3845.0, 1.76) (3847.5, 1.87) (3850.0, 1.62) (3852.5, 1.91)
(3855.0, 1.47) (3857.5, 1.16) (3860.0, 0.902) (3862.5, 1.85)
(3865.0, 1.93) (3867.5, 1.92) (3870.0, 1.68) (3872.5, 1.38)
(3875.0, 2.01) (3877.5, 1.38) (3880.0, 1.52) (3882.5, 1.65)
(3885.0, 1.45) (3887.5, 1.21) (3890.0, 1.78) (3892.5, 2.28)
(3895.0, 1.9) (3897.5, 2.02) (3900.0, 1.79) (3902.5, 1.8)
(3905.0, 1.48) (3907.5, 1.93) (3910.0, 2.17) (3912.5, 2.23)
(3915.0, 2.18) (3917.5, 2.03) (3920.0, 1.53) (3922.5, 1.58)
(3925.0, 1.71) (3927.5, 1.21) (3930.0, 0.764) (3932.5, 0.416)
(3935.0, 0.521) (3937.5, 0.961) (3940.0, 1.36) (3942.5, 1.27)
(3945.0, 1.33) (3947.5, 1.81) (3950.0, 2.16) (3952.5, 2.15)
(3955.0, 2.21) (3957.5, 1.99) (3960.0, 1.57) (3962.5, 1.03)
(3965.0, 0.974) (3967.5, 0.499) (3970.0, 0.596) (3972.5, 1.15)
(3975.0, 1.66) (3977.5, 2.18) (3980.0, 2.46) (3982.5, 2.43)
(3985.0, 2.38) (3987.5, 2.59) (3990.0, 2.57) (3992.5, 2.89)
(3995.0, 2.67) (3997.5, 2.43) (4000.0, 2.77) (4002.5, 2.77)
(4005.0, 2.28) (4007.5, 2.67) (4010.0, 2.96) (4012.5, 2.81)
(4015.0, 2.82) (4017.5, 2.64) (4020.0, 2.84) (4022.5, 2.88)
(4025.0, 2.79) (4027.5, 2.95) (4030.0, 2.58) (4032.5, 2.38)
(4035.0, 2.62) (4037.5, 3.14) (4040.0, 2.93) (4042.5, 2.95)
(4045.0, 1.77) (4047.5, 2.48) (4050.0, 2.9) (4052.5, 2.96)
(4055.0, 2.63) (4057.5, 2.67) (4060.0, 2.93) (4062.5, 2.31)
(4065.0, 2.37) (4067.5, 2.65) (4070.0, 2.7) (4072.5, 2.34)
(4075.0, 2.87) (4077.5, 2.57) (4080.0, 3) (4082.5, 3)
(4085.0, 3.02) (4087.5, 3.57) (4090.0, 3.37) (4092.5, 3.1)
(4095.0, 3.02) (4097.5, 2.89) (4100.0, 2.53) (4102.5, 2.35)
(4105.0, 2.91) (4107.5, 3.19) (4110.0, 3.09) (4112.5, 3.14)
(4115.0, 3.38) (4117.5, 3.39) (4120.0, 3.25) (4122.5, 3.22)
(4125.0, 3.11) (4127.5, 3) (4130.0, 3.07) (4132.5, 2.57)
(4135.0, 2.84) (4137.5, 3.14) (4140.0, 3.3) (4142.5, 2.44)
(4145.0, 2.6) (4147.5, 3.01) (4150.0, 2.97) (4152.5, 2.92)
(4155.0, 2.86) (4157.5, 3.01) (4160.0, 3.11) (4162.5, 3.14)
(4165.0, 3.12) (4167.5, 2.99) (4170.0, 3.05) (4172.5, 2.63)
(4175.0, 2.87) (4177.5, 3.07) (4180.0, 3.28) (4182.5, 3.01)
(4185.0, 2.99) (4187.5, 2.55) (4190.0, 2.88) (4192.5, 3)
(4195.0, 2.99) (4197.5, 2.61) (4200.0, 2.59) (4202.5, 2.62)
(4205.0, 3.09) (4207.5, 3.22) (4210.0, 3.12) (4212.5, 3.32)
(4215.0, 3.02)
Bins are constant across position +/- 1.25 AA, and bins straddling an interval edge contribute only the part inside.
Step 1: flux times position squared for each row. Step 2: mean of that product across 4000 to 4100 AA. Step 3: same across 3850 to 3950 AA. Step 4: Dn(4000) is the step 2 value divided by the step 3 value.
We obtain 1.89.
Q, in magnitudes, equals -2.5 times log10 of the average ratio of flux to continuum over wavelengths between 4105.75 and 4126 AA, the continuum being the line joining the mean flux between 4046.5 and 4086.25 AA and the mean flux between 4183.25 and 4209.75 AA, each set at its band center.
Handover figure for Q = -0.16 mag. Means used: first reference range 2.71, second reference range 2.87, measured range 3.21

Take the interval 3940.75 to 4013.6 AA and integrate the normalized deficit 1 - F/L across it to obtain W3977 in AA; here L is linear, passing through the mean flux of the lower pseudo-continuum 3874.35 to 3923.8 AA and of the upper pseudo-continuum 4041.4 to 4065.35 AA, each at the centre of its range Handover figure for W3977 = 6.09 AA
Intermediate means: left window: 1.79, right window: 2.6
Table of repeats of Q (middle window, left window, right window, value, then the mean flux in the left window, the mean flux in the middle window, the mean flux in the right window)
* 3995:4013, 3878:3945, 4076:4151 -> -0.20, 1.56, 2.66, 3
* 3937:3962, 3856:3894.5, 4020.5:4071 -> 0.23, 1.61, 1.68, 2.68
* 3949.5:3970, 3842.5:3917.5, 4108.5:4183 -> 0.38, 1.73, 1.49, 3.02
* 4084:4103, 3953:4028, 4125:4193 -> -0.13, 2.24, 3.01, 2.94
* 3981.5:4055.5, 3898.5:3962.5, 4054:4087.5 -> -0.17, 1.6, 2.68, 2.73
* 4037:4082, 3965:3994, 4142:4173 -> -0.13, 1.91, 2.67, 2.93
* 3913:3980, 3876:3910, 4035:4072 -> 0.37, 1.73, 1.45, 2.66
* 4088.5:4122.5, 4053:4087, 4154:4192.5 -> -0.09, 2.72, 3.06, 2.97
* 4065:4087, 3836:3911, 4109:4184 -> -0.04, 1.64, 2.77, 3.02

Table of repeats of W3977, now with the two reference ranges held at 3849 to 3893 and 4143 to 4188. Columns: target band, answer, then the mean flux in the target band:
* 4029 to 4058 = -3.3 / 2.67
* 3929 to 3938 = 6.0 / 0.638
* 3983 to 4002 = -4.0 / 2.61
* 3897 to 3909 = -0.3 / 1.8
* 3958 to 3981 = 7.9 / 1.36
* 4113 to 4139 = -3.1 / 3.1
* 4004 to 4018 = -2.9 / 2.71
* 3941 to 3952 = 1.6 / 1.67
